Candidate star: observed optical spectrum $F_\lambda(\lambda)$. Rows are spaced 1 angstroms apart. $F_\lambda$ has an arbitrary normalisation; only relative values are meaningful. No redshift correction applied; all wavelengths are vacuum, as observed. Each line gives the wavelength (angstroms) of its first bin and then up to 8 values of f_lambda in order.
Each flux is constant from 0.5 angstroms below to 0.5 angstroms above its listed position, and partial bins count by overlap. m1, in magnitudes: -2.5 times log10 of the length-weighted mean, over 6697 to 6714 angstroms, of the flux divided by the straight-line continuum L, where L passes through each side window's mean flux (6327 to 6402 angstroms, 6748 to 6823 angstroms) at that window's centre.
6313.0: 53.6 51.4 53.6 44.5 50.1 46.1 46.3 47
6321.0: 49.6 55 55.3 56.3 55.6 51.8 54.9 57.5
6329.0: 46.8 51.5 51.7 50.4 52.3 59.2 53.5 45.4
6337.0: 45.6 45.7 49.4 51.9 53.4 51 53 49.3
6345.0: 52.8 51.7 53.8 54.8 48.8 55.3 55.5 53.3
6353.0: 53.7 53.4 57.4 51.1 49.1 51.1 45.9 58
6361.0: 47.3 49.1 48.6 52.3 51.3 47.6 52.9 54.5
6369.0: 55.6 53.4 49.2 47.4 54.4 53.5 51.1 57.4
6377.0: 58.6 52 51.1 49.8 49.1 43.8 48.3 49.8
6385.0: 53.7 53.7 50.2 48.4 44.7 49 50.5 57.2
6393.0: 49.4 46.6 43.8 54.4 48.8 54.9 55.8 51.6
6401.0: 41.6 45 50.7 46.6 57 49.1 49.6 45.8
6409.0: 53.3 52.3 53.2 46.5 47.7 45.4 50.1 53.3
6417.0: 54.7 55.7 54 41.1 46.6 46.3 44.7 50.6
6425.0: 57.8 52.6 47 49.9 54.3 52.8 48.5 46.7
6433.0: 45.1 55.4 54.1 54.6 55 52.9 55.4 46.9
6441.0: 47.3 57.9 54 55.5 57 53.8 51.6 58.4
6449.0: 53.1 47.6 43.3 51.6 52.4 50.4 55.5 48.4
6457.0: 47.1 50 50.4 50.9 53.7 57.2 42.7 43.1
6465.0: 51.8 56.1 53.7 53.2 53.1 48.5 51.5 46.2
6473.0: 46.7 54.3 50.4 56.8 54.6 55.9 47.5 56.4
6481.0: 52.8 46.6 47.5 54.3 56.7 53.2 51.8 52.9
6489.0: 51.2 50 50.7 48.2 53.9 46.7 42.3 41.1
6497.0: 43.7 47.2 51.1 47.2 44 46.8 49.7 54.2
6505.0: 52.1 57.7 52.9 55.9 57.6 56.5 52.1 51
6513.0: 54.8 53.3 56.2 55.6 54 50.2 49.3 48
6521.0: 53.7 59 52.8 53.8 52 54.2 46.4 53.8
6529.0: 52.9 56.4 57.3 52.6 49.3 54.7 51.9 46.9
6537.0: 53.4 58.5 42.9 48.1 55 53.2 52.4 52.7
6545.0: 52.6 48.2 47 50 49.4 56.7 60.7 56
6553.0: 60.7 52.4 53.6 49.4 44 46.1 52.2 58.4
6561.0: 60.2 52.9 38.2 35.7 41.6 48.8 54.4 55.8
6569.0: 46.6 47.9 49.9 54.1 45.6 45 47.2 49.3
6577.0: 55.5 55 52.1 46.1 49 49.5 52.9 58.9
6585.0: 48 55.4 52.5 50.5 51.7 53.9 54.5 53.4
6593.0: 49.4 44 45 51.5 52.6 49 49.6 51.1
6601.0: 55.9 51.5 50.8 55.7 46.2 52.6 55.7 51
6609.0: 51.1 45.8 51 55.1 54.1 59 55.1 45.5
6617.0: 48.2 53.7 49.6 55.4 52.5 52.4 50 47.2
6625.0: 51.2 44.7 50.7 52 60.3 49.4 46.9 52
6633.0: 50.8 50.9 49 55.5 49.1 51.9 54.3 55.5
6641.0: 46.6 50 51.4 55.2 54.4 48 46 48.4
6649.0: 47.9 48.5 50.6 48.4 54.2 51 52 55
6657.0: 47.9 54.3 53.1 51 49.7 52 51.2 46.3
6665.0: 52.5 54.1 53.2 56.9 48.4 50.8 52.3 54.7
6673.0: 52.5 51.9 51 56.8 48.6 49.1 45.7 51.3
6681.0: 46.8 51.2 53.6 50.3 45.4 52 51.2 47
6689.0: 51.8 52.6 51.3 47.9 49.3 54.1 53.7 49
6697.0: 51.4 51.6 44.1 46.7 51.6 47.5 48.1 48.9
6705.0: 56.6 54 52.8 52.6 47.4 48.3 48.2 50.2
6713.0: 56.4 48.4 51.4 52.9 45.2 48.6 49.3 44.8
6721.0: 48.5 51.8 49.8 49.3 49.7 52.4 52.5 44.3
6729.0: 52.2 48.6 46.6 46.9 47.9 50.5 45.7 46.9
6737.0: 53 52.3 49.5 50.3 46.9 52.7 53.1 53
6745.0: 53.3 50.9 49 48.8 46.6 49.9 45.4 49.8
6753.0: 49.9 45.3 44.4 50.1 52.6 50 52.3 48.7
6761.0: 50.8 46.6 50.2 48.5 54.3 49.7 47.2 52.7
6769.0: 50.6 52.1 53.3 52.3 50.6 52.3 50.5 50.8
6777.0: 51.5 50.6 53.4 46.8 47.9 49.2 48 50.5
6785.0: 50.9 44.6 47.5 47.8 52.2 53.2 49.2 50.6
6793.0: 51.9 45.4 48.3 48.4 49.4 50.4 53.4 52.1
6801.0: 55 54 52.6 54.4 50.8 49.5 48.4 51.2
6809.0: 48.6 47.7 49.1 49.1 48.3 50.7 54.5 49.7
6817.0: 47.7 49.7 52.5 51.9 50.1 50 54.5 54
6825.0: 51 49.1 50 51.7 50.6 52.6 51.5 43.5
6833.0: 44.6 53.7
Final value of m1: 0.00 mag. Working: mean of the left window 51.3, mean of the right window 50.1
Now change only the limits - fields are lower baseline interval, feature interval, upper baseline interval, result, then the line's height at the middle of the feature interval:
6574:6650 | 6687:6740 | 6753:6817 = 0.02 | 50.6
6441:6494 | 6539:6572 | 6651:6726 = 0.01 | 51.3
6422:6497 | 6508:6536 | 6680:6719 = -0.05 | 50.9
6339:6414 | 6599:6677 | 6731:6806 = -0.02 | 50.4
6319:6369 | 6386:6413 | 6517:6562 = 0.05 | 52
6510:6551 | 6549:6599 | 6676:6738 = 0.02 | 51.8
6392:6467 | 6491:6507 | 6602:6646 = 0.05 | 51.1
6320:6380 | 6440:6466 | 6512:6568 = 0.01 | 52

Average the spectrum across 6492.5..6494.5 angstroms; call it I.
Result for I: 50.3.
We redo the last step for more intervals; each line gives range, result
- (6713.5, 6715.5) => 49.9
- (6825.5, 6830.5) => 50.8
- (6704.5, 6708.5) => 54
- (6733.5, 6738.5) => 49.7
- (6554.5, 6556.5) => 51.5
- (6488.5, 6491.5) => 50.6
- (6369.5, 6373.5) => 51.1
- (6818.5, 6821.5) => 51.5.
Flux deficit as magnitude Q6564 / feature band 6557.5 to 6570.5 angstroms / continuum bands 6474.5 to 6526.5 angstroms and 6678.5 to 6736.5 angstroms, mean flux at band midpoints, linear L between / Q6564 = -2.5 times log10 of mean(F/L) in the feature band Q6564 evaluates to 0.04 mag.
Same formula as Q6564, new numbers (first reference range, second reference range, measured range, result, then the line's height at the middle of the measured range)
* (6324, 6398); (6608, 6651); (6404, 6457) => 0.01 mag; 51.4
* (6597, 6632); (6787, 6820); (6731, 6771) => 0.02 mag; 50.8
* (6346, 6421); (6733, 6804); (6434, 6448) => -0.06 mag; 50.9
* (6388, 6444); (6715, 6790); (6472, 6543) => -0.03 mag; 50.3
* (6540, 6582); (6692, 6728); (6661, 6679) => -0.03 mag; 50.3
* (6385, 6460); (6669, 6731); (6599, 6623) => -0.03 mag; 50.4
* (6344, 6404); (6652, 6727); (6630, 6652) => 0.01 mag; 50.8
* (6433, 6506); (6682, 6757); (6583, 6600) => -0.02 mag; 50.5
